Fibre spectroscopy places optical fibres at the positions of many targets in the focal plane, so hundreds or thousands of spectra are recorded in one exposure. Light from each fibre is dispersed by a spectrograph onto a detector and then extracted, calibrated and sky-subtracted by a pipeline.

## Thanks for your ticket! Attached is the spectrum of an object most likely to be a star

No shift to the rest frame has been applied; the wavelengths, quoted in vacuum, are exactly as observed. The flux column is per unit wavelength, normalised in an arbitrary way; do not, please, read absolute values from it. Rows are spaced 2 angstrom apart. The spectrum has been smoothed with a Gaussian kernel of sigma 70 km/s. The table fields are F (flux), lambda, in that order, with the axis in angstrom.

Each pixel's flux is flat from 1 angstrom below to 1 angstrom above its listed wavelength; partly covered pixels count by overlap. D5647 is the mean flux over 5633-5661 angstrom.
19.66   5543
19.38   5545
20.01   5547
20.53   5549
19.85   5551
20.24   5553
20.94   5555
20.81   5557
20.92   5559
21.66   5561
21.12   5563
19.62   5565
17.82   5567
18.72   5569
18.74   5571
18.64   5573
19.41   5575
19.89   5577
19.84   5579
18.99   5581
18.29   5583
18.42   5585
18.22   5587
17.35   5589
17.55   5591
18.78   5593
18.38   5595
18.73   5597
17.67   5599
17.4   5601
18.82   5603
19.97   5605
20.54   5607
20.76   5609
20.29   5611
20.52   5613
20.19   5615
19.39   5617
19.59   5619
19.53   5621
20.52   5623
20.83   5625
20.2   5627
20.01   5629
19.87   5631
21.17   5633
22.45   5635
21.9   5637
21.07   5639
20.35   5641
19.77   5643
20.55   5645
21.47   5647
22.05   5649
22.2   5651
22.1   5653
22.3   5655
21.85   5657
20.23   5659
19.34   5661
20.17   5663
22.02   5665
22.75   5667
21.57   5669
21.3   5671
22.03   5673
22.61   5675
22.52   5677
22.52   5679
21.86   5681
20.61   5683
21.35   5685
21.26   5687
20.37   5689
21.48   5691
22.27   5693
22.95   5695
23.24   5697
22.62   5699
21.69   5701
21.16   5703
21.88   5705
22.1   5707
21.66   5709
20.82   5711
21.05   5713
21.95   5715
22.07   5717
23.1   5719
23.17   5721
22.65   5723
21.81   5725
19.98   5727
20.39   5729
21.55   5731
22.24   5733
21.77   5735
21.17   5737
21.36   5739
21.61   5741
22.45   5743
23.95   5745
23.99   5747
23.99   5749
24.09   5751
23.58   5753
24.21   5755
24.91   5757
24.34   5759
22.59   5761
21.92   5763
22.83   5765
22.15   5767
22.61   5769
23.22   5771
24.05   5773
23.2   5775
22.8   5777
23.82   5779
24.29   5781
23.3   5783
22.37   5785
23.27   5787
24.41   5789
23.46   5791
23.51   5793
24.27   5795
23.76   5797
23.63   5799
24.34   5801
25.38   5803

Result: 21.3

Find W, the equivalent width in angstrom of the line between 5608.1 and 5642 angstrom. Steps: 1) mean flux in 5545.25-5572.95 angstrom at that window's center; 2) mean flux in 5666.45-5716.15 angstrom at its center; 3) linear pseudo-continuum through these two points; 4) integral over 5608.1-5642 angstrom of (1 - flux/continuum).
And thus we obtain 0.7 angstrom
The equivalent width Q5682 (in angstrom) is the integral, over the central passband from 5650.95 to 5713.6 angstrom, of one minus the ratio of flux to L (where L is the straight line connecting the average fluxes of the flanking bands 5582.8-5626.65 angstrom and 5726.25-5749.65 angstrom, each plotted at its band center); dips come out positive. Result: -2.5 angstrom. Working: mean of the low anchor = 19.2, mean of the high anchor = 22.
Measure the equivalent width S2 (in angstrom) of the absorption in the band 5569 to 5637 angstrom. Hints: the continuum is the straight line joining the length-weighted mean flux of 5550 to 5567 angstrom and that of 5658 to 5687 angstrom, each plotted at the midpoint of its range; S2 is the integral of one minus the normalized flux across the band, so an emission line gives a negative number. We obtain 4.7 angstrom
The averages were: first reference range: 20.5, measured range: 19.4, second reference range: 21.5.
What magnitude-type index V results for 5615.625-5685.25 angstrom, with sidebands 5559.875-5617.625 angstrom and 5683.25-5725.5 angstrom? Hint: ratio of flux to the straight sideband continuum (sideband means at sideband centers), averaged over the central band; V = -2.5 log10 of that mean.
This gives -0.03 mag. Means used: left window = 19.2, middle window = 21.1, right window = 21.9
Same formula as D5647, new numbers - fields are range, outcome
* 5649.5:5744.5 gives 21.7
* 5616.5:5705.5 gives 21.3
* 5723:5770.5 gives 22.6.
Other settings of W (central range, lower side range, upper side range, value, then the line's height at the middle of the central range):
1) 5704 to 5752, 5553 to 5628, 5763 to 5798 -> 0.3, 22.3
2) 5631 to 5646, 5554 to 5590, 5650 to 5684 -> 0.0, 21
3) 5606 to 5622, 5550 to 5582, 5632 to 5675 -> 0.5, 20.7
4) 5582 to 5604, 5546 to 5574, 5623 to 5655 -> 2.5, 20.4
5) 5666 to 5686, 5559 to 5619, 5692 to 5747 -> -0.8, 21.1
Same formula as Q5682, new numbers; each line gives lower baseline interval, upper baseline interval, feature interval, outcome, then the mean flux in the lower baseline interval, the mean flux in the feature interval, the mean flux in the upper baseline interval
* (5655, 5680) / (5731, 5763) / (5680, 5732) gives 1.3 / 21.6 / 21.7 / 23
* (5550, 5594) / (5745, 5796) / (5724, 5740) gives 1.0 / 19.4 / 21.3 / 23.5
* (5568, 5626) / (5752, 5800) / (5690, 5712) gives -0.3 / 19.2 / 22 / 23.4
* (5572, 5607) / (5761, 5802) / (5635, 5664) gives -1.5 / 18.7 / 21.1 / 23.3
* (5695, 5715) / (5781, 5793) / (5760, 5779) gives 0.2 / 21.9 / 22.9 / 23.5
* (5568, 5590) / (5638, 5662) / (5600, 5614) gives 0.0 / 18.8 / 19.8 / 21.1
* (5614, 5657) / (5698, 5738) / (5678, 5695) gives -0.1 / 20.9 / 21.6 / 21.7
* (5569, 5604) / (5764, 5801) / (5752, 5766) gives -0.4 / 18.5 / 23.5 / 23.4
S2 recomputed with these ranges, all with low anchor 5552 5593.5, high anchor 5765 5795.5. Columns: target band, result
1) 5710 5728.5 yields 0.3 angstrom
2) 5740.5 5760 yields -0.9 angstrom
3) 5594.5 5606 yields 0.8 angstrom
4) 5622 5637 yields -0.3 angstrom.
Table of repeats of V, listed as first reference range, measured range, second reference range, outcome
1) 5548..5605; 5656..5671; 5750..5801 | 0.00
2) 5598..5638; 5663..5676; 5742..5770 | -0.03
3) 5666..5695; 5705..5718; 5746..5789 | 0.04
